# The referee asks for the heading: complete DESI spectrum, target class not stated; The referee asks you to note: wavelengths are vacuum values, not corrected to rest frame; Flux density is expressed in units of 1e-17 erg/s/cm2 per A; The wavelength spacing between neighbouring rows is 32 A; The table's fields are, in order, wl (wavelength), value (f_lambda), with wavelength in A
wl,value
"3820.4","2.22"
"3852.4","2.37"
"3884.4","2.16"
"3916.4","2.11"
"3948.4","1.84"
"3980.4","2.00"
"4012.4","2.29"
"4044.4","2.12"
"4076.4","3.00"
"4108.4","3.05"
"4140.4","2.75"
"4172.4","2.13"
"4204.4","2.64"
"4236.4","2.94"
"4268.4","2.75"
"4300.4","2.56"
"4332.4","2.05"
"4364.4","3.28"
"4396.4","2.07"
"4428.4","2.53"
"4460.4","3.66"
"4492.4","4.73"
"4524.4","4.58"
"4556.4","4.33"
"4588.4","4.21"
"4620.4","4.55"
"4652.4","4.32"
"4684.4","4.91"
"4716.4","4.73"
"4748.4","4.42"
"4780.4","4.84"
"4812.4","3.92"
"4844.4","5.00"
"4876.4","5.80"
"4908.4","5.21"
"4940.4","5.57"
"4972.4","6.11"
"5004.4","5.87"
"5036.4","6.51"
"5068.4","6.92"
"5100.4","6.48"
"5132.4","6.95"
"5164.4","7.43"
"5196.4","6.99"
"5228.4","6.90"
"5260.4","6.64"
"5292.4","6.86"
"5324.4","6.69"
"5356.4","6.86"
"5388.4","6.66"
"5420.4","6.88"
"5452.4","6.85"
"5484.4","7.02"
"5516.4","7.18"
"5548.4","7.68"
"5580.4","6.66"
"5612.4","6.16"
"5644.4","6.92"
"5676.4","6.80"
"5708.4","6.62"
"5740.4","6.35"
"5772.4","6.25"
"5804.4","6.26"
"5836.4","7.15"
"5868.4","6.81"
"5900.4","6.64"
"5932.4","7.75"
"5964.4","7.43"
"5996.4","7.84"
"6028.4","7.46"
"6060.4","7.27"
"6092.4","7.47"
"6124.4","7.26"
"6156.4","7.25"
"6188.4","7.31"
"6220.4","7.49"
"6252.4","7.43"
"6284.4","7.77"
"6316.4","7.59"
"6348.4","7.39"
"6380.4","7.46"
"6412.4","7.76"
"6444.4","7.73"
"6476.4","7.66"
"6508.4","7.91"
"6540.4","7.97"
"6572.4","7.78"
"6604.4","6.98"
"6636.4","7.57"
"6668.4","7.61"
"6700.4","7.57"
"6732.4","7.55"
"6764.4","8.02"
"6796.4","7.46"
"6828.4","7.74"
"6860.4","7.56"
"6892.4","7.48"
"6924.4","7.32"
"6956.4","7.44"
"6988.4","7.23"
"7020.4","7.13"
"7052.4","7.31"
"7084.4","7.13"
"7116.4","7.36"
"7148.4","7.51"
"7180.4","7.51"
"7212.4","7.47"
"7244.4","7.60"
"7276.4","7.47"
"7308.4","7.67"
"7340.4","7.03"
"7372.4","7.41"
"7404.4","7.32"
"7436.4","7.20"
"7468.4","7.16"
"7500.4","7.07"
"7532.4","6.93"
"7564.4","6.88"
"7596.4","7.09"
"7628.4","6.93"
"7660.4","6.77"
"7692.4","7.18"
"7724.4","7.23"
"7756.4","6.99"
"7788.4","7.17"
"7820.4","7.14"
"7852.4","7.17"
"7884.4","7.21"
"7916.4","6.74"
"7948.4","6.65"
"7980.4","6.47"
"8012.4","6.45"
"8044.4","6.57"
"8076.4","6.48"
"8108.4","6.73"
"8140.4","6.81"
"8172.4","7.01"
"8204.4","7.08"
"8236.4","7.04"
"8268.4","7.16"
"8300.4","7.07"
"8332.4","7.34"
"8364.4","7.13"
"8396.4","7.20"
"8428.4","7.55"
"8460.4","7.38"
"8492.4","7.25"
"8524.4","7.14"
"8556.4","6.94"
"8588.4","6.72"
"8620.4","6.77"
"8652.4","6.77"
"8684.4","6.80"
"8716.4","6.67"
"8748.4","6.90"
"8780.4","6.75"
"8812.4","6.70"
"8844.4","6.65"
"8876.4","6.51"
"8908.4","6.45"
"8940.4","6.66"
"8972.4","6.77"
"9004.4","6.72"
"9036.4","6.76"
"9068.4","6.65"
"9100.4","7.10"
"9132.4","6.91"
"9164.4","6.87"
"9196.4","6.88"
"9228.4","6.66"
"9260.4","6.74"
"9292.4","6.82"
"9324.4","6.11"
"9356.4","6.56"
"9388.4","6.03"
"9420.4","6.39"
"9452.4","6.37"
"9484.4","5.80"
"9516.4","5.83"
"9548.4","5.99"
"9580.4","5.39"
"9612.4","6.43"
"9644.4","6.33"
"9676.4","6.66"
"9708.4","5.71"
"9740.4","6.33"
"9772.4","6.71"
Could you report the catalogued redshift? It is 0.12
